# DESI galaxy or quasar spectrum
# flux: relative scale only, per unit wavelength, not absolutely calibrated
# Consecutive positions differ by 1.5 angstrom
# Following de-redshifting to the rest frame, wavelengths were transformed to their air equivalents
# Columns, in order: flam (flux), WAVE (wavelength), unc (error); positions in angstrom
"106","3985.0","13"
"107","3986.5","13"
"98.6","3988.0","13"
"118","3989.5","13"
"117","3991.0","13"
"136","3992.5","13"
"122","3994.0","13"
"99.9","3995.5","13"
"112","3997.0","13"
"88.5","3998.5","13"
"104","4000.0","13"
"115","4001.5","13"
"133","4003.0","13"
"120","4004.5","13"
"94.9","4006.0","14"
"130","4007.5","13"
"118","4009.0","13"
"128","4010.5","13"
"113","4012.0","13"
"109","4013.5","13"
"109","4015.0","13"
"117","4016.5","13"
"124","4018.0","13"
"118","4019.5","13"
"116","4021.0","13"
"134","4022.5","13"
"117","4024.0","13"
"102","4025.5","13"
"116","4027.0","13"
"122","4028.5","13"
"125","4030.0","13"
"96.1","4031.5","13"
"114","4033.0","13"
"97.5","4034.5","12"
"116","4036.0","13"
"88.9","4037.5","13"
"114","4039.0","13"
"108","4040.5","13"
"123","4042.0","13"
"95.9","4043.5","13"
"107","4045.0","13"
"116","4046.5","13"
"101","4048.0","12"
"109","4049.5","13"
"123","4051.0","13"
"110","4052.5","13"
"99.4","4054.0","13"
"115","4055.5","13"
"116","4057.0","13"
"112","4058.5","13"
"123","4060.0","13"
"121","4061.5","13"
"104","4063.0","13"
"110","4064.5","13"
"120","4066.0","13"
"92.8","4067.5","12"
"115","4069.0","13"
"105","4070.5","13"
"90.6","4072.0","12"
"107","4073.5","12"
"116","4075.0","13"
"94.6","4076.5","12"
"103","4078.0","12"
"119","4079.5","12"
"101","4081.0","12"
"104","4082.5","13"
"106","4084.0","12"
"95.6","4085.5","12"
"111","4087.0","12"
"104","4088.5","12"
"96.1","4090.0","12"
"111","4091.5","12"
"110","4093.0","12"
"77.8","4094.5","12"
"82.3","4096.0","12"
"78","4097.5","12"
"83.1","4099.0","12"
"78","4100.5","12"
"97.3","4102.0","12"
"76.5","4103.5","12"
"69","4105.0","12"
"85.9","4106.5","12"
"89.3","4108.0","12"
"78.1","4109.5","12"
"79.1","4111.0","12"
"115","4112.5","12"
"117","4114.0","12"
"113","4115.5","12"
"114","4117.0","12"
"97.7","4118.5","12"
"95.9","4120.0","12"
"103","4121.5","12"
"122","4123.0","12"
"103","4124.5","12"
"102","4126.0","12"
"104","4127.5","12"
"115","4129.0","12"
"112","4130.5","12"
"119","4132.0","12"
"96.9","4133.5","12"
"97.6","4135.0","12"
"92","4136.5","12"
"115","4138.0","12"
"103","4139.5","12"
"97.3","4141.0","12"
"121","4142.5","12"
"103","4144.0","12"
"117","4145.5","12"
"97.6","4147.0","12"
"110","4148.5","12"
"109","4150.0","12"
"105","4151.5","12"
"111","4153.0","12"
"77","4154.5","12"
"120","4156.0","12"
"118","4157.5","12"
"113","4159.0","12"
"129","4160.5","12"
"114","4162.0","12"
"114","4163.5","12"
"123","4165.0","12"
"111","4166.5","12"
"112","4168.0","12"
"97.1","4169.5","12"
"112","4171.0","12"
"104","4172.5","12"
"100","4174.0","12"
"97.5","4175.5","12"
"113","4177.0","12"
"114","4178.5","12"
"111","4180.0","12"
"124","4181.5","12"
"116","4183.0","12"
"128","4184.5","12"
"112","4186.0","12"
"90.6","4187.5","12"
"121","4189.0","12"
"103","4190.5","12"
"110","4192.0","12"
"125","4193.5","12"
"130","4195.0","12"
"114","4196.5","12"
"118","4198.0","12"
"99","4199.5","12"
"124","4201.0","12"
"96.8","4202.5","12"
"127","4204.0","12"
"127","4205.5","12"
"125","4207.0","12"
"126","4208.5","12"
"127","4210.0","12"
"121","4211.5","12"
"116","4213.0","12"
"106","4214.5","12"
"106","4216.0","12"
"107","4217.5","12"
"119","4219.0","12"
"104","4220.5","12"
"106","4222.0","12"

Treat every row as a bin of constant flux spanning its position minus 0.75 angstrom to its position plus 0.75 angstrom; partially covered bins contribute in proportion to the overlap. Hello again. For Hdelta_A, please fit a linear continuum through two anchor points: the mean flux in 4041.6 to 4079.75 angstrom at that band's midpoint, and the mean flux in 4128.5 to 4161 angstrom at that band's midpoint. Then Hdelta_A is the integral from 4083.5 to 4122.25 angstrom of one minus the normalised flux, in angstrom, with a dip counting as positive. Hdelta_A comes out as 5.0 angstrom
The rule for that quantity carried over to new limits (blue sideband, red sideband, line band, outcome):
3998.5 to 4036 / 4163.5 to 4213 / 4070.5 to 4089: 1.7 angstrom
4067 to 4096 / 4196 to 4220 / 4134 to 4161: 0.6 angstrom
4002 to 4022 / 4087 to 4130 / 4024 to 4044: 0.6 angstrom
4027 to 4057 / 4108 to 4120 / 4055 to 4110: 2.6 angstrom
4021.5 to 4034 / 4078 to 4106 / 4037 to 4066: -0.9 angstrom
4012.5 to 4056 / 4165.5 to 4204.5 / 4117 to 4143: 1.4 angstrom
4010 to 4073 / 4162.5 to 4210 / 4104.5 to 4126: 2.6 angstrom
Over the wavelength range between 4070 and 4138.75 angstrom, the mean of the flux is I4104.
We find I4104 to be 99.6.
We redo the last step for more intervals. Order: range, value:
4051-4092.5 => 108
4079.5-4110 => 92.5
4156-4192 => 112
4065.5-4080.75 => 106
